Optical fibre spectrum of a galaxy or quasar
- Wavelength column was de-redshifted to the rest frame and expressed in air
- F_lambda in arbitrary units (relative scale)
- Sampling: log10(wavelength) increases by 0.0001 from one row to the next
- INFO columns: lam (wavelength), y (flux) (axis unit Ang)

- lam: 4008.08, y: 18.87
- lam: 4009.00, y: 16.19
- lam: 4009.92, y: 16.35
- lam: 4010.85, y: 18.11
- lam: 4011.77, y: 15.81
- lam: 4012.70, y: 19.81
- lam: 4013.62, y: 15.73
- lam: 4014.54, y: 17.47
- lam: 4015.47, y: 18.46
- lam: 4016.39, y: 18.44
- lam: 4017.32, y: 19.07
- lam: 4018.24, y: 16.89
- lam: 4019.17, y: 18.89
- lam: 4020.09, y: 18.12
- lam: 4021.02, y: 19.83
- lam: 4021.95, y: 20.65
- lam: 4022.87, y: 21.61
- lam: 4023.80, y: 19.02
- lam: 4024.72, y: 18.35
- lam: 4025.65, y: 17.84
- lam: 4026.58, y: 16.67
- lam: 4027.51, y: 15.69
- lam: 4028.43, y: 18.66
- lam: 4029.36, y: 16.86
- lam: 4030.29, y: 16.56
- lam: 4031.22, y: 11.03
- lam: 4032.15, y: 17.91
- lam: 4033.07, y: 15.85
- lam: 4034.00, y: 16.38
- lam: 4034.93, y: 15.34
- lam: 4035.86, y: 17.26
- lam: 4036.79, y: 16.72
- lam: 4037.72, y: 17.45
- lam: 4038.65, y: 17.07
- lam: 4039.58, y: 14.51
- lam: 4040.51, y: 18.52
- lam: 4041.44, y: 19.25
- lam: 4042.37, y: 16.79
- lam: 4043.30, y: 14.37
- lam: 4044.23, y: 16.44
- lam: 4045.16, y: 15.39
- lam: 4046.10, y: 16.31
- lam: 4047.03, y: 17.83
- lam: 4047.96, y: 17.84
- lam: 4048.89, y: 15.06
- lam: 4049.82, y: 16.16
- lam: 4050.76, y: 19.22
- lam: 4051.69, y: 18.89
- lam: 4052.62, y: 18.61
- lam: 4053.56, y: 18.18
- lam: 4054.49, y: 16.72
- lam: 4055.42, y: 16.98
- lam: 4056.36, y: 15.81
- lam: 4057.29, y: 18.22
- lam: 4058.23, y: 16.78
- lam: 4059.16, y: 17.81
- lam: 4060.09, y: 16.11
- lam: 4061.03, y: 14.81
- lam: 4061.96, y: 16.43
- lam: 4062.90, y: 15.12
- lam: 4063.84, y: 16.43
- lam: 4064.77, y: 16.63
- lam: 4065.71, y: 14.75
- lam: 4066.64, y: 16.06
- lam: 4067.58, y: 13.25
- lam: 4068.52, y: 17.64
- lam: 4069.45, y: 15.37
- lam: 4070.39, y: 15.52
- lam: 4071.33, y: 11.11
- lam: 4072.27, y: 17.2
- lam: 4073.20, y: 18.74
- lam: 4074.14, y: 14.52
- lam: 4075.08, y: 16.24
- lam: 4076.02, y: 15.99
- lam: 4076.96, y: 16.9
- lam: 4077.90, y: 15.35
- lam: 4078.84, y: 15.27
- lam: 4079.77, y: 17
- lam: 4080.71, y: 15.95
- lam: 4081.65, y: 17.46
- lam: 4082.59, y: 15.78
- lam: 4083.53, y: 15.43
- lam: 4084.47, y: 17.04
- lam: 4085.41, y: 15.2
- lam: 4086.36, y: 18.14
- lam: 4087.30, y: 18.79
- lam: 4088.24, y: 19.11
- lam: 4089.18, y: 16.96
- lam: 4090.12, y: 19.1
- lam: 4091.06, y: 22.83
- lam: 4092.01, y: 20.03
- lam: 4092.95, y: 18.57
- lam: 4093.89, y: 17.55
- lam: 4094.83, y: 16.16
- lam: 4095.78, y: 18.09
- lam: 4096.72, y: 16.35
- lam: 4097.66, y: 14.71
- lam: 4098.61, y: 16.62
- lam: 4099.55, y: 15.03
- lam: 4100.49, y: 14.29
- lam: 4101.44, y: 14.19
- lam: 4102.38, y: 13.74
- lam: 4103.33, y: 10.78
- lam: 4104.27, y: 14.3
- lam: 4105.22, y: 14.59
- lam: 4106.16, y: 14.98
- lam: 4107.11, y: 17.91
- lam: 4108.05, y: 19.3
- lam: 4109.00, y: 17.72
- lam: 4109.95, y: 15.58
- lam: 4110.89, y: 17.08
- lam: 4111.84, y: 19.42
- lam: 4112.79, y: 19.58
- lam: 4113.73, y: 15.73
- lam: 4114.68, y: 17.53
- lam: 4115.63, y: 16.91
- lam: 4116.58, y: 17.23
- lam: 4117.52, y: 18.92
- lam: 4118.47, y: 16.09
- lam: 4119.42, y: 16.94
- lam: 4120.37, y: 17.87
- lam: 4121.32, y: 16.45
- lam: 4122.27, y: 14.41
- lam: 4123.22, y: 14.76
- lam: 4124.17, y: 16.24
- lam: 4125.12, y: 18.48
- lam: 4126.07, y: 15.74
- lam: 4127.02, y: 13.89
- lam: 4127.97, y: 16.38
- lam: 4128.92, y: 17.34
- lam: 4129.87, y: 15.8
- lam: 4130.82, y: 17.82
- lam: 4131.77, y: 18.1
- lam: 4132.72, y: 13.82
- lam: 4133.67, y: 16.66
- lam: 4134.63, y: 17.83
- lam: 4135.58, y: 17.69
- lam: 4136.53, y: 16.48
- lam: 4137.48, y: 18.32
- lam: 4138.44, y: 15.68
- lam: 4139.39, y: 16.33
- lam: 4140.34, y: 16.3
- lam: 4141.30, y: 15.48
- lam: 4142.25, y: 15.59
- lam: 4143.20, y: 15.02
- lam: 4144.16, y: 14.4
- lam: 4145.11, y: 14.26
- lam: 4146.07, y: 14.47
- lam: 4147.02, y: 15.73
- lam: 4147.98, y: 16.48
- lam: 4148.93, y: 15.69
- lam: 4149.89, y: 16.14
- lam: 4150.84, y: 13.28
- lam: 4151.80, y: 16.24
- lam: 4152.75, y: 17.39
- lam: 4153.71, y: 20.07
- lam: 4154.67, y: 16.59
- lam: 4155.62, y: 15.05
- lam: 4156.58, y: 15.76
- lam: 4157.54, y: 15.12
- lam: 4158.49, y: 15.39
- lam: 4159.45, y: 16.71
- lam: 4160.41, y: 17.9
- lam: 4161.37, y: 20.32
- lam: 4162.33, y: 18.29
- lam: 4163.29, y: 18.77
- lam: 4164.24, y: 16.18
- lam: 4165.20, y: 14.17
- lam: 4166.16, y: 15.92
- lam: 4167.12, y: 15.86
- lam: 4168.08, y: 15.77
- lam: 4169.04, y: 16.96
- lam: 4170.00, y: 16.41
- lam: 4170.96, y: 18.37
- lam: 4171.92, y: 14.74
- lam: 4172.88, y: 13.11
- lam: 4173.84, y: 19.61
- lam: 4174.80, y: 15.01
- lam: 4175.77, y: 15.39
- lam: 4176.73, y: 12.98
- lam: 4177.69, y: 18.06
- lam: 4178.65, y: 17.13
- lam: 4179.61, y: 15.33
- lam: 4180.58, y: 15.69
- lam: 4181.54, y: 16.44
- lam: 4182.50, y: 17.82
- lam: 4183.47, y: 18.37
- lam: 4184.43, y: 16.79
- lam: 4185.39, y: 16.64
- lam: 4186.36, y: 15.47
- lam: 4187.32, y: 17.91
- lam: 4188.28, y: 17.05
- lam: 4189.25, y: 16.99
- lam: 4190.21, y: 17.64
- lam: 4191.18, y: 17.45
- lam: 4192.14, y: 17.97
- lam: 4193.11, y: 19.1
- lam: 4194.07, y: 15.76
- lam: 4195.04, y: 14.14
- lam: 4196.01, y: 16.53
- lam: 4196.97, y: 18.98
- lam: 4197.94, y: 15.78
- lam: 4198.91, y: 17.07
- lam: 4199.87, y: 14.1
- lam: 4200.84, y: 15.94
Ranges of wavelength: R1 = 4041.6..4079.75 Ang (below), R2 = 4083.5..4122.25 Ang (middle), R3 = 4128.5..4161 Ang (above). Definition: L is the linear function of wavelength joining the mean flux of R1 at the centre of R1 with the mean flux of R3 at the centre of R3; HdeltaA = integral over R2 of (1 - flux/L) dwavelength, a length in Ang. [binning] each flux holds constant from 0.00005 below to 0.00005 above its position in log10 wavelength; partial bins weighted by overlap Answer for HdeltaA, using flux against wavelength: -1.4 Ang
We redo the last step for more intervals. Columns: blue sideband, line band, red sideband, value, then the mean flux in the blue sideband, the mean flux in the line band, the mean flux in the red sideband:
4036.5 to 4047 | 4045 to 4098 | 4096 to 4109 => -2.64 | 16.7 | 16.8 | 15.3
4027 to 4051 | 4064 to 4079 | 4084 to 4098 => 1.49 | 16.5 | 15.7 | 17.9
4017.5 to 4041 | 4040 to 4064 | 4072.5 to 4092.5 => 0.53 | 17.4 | 16.9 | 17.2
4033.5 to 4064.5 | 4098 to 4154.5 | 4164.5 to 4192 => 1.20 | 16.8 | 16.2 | 16.4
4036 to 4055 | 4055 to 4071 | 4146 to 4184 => 0.87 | 17.1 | 16.1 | 16.4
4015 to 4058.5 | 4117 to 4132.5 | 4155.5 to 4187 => 0.19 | 17.3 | 16.5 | 16.4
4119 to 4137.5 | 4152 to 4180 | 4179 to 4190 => 0.35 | 16.5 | 16.5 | 16.8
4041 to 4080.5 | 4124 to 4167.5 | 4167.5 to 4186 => 0.06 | 16.4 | 16.3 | 16.3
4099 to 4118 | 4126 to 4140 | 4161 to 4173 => -0.13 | 16.2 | 16.6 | 16.6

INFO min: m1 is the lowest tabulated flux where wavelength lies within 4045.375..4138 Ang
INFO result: 10.78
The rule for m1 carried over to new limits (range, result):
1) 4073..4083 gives 14.52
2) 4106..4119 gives 14.98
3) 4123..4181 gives 12.98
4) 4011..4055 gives 11.03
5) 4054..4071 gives 13.25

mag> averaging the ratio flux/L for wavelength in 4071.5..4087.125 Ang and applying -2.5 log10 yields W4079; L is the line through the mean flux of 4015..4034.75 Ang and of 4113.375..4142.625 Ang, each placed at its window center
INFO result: 0.05 mag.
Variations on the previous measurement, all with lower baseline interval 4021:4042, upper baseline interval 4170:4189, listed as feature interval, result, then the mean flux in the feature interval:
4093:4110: 0.08 mag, 15.7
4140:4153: 0.08 mag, 15.4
